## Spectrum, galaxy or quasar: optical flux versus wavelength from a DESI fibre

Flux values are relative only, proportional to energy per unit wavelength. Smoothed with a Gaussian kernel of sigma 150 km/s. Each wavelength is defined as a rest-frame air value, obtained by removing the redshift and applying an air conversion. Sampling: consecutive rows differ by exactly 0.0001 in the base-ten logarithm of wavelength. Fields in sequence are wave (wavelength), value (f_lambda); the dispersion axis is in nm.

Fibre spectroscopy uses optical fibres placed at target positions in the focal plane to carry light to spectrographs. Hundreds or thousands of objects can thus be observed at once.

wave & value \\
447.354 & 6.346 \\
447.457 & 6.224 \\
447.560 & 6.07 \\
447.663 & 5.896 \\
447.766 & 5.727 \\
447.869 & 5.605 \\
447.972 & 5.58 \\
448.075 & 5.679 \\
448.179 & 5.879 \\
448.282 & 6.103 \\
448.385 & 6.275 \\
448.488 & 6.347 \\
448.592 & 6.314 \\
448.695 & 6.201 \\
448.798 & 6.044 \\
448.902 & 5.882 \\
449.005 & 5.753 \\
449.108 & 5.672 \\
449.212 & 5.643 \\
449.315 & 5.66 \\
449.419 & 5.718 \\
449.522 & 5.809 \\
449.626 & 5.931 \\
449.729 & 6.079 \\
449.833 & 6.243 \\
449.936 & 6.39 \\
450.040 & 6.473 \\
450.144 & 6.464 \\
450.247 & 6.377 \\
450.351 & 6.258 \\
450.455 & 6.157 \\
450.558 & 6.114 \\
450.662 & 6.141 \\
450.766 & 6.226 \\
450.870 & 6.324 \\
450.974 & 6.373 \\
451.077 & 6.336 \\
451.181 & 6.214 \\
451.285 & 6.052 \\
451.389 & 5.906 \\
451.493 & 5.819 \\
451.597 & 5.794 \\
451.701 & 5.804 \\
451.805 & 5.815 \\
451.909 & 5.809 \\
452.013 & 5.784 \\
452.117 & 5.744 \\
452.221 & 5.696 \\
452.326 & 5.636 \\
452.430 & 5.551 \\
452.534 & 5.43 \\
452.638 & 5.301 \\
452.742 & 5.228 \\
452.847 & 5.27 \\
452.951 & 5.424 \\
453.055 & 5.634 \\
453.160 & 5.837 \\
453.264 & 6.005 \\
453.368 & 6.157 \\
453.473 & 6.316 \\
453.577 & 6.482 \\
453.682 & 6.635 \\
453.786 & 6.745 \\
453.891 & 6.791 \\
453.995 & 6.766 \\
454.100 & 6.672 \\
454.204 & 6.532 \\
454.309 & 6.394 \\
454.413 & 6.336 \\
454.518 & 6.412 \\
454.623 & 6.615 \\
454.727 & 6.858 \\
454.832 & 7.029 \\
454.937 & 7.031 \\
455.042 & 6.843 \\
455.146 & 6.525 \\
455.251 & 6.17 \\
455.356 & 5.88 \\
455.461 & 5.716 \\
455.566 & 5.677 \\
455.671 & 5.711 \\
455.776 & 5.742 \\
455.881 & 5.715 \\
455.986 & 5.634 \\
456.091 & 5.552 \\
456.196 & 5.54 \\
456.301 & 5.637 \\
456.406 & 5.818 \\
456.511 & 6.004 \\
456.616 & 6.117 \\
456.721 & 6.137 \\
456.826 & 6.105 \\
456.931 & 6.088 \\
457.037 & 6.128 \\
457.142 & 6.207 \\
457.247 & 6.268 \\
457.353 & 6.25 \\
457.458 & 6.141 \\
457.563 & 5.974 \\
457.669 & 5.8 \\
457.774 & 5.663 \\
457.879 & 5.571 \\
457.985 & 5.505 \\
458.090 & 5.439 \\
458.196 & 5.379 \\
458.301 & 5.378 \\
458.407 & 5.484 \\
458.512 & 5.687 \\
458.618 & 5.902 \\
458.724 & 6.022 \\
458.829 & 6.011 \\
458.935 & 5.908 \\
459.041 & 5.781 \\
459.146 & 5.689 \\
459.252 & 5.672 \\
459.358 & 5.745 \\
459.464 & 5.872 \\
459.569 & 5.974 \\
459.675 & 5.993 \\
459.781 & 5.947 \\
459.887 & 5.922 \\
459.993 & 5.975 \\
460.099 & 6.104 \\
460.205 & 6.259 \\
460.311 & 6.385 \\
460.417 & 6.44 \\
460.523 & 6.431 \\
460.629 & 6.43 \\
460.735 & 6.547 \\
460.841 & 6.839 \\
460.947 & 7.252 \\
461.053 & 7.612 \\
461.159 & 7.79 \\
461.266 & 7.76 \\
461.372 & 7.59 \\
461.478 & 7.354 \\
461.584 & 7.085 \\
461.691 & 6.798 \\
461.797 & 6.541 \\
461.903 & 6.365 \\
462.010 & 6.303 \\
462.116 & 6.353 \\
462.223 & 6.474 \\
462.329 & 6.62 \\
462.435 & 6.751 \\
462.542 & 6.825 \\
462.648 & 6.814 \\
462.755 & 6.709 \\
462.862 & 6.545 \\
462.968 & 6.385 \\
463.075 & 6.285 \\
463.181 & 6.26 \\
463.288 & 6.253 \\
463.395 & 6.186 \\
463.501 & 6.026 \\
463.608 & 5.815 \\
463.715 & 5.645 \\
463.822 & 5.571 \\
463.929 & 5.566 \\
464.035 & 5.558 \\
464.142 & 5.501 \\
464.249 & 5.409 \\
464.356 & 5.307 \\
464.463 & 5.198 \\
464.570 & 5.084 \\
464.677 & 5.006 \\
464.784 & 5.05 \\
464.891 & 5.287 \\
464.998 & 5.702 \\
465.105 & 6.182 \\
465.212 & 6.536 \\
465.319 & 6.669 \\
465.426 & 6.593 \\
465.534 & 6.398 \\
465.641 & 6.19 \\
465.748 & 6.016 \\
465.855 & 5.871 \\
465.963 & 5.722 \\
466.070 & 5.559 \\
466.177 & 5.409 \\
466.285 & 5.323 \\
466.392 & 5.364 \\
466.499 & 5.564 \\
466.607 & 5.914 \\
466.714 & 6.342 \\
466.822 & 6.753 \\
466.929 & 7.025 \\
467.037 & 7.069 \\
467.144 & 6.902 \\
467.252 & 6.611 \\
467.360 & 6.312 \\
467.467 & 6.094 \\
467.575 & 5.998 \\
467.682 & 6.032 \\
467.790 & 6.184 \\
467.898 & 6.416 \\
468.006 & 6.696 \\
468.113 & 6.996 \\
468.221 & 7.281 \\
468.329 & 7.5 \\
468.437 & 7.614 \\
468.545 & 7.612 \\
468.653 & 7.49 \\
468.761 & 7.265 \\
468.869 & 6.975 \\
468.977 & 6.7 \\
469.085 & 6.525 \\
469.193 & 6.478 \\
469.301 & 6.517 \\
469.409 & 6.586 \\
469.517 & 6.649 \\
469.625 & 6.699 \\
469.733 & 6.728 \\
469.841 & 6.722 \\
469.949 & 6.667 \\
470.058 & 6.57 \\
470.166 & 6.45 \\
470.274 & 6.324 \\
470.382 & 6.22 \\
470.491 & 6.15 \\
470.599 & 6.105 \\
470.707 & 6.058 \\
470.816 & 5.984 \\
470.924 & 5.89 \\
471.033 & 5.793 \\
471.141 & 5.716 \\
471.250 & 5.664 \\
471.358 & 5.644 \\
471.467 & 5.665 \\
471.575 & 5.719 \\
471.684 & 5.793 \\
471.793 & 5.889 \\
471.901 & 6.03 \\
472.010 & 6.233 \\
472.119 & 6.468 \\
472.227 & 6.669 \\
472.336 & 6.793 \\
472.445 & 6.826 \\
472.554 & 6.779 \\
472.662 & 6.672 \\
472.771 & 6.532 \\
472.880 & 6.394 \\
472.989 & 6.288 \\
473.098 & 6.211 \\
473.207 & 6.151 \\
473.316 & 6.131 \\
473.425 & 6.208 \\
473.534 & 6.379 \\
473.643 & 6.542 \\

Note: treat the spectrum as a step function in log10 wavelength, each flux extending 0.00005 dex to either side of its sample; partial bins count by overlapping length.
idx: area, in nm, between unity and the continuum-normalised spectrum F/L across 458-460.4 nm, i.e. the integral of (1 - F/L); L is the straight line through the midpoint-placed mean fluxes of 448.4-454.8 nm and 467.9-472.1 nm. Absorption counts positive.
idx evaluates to 0.15 nm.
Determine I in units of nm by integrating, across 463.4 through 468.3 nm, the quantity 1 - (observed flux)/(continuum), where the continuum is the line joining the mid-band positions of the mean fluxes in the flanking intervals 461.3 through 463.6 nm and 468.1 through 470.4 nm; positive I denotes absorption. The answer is 0.52 nm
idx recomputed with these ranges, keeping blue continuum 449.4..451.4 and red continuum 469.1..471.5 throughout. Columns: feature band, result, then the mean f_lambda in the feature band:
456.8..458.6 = 0.11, 5.82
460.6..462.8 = -0.24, 6.9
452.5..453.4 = 0.09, 5.58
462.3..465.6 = 0.13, 5.99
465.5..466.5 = 0.08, 5.74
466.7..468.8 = -0.19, 6.81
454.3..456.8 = 0.03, 6.12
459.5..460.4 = 0.02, 6.08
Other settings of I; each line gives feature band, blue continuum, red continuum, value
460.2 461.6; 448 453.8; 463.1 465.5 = -0.288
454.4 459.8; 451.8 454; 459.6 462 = 0.294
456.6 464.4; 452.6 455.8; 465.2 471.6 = 0.118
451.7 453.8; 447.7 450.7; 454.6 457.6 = 0.088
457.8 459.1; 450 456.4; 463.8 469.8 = 0.100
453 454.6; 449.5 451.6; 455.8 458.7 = -0.101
